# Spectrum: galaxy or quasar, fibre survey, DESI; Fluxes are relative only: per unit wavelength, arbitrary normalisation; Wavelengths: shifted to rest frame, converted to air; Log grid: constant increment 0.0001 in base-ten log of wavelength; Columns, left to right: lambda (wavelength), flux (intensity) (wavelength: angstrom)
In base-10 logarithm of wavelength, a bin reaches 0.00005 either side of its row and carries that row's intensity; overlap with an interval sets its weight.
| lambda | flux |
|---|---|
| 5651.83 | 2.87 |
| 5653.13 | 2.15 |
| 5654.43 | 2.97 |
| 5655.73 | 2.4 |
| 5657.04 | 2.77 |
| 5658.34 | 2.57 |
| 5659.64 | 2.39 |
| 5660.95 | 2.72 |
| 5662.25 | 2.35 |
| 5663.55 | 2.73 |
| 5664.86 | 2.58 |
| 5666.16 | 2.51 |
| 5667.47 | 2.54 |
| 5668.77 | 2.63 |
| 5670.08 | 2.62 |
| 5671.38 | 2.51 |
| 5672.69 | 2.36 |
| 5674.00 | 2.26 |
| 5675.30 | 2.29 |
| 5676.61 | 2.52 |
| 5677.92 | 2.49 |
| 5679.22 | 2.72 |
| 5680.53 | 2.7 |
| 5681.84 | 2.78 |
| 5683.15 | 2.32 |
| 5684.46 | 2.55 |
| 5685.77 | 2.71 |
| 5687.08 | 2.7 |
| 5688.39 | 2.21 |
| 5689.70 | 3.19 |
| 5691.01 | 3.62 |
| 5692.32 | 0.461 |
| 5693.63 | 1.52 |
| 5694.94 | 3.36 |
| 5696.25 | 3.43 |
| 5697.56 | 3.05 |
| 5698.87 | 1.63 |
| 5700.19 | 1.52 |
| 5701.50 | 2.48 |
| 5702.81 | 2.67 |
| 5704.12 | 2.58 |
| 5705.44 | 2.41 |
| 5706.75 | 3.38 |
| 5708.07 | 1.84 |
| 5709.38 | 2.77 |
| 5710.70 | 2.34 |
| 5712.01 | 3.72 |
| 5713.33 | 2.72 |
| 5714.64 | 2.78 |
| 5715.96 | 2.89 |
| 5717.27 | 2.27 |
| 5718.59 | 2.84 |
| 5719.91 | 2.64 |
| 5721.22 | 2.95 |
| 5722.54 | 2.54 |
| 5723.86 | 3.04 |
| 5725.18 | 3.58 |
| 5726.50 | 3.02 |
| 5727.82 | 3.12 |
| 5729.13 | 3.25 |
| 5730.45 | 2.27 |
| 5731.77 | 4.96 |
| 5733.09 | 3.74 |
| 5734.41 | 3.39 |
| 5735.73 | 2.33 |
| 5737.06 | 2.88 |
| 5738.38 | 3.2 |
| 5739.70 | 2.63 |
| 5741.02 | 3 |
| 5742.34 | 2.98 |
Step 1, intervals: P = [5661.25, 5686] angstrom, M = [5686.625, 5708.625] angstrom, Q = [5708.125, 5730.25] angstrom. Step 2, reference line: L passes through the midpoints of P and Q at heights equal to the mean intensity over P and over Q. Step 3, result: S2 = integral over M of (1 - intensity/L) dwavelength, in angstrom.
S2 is 1.9 angstrom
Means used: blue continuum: 2.53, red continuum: 2.86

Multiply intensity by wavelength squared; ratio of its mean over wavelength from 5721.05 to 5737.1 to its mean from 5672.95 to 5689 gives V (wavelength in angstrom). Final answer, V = 1.3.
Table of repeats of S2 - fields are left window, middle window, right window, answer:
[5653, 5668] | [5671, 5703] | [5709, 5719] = 2.38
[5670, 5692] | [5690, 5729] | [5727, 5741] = 3.10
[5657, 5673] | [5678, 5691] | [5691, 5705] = -1.44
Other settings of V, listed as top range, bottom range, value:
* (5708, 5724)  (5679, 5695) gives 1.11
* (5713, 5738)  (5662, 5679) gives 1.23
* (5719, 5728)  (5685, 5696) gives 1.20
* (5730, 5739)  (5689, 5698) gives 1.25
